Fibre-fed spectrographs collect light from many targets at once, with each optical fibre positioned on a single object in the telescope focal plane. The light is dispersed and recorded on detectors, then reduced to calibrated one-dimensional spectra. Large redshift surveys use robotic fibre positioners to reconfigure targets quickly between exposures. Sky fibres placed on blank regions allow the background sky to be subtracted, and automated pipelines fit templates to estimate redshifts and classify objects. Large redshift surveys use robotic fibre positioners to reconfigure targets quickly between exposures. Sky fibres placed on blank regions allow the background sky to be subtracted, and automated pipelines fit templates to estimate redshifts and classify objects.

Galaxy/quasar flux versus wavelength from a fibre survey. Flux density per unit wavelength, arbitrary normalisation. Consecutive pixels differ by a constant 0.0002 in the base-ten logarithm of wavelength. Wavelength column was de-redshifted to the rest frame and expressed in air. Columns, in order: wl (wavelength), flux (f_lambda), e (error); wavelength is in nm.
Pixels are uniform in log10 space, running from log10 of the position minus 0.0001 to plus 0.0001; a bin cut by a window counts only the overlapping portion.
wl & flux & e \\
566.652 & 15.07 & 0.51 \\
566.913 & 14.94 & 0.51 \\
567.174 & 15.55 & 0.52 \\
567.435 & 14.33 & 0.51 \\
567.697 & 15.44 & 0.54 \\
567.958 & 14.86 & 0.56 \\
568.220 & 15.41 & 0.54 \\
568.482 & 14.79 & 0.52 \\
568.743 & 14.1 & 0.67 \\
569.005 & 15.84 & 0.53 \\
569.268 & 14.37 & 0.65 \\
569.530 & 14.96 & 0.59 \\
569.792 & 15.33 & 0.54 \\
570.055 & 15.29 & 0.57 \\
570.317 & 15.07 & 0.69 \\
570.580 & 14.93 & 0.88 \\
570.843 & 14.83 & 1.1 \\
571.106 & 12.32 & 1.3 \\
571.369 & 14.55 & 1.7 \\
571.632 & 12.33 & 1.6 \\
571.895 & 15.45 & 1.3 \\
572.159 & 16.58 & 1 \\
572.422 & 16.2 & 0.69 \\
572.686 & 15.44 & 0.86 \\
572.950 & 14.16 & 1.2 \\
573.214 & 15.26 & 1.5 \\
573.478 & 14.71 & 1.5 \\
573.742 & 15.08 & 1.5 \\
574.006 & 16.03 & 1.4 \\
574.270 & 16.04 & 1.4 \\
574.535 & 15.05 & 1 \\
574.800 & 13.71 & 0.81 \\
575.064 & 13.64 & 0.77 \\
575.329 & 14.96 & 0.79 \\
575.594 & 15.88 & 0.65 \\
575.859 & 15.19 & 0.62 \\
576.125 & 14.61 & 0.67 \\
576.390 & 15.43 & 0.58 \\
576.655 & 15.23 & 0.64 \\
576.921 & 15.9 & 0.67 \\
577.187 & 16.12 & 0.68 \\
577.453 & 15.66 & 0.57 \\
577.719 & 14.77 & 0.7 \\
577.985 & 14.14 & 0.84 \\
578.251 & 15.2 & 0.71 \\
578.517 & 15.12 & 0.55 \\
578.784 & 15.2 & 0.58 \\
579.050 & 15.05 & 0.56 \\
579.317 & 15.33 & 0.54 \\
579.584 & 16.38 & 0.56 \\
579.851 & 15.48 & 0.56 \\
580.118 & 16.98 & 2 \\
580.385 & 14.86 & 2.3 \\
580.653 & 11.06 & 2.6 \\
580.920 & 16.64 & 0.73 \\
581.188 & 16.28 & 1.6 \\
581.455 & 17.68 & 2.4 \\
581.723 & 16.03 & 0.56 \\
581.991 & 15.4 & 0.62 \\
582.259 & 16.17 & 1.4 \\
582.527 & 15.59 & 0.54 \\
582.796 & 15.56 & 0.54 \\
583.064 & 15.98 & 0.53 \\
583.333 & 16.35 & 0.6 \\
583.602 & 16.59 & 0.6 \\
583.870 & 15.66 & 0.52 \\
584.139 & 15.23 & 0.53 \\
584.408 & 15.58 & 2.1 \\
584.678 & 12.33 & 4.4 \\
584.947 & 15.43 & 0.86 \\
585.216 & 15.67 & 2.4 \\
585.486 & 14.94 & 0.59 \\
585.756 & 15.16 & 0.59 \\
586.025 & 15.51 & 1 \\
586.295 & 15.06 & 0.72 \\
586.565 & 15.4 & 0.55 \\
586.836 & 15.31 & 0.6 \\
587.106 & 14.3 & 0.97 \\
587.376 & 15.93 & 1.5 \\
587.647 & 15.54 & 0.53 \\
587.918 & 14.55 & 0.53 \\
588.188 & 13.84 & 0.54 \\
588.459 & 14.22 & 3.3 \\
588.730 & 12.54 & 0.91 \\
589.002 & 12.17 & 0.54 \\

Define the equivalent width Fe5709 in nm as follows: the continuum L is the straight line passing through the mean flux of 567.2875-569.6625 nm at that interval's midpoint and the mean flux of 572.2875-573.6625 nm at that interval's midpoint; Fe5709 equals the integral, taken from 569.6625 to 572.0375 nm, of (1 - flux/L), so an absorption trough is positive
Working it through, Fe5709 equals 0.09 nm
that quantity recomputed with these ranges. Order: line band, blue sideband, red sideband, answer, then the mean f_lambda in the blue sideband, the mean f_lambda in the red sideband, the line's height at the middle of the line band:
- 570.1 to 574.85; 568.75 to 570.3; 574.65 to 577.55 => 0.058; 15.1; 15.1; 15.1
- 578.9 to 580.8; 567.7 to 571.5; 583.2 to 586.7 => 0.012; 14.8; 15.3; 15.1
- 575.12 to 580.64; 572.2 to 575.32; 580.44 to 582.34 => 0.029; 15.1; 15.6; 15.3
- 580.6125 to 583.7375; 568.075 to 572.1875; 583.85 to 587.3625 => -0.196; 14.7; 15.1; 15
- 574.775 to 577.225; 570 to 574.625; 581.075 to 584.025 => 0.046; 15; 16.1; 15.4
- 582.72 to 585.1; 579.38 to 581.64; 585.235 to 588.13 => -0.003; 15.7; 15.2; 15.4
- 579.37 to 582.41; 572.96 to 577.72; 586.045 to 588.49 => -0.129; 15.2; 15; 15.1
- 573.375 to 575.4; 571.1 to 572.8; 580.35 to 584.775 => 0.015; 14.9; 15.5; 15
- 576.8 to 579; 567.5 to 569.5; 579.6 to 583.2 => 0.034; 14.9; 15.7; 15.5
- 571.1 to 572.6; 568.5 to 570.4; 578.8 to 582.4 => 0.033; 15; 15.6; 15.1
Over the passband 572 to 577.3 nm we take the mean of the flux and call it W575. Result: 15.3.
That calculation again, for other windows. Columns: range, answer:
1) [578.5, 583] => 15.6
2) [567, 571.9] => 14.7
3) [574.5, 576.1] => 14.7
